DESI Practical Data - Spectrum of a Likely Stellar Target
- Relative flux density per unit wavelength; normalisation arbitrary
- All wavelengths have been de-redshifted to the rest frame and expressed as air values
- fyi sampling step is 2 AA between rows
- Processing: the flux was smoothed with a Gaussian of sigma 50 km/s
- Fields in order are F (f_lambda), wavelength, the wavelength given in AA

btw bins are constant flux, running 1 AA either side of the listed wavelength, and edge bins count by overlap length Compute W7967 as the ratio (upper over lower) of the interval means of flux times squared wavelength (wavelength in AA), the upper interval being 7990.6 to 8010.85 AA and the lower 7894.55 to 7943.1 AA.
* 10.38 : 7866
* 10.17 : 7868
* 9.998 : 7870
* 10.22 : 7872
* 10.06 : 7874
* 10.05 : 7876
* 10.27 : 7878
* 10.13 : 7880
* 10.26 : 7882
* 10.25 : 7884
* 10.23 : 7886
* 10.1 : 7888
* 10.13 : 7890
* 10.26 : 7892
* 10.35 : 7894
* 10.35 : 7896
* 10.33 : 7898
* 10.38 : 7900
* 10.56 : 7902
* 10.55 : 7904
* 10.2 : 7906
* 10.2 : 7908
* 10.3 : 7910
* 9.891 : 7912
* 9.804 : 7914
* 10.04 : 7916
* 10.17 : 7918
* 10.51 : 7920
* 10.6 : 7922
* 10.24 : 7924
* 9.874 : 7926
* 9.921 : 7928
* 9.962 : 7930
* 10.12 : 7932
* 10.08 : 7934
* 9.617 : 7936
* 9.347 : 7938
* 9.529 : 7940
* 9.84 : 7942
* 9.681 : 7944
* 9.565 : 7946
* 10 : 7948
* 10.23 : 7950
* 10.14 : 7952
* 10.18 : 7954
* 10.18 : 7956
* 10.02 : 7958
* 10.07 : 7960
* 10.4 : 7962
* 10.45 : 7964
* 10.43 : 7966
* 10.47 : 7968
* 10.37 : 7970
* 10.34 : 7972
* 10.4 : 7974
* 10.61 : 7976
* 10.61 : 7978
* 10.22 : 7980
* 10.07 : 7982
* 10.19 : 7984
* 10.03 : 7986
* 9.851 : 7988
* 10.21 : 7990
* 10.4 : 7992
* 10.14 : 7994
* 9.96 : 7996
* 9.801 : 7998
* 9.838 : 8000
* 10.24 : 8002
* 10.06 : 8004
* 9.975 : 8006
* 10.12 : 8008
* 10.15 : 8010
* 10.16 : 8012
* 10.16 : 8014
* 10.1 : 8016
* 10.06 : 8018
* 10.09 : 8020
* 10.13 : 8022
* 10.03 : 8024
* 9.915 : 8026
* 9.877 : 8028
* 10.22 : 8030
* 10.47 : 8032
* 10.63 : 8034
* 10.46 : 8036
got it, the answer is 1.02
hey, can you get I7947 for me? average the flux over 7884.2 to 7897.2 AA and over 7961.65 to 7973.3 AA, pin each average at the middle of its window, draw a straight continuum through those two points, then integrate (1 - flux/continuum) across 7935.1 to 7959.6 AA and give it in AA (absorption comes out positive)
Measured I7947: 1.2 AA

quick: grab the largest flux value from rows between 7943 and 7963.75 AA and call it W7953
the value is 10.4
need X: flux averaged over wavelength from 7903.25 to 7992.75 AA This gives 10.1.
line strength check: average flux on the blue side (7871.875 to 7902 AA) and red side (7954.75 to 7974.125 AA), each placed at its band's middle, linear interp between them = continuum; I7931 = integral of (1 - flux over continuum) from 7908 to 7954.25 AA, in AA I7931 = 1.31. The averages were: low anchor 10.2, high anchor 10.3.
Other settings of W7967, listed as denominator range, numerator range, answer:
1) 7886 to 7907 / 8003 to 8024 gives 1.01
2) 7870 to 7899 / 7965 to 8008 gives 1.03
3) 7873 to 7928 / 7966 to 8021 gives 1.02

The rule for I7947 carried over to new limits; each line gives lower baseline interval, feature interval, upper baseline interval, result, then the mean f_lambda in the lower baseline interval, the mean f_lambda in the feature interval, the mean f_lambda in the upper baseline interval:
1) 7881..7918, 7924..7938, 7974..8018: 0.4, 10.2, 9.91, 10.1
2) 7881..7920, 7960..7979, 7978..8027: -0.6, 10.2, 10.4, 10.1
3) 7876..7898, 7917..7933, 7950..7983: 0.1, 10.2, 10.2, 10.3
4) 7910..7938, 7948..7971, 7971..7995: -0.2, 10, 10.3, 10.3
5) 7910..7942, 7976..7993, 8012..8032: -0.3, 9.99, 10.2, 10.1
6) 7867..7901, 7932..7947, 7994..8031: 0.7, 10.2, 9.7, 10.1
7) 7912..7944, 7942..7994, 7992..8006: -1.0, 9.96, 10.2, 10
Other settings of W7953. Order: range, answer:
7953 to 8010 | 10.61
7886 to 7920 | 10.56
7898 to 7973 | 10.6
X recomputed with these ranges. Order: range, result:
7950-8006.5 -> 10.2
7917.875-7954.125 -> 9.97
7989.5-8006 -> 10.1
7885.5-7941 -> 10.1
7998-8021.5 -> 10.1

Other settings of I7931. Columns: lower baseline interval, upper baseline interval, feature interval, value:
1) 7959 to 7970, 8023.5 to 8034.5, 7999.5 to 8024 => 0.3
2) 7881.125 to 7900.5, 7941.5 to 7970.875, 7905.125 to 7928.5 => 0.1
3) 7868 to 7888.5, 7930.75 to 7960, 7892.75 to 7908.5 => -0.5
